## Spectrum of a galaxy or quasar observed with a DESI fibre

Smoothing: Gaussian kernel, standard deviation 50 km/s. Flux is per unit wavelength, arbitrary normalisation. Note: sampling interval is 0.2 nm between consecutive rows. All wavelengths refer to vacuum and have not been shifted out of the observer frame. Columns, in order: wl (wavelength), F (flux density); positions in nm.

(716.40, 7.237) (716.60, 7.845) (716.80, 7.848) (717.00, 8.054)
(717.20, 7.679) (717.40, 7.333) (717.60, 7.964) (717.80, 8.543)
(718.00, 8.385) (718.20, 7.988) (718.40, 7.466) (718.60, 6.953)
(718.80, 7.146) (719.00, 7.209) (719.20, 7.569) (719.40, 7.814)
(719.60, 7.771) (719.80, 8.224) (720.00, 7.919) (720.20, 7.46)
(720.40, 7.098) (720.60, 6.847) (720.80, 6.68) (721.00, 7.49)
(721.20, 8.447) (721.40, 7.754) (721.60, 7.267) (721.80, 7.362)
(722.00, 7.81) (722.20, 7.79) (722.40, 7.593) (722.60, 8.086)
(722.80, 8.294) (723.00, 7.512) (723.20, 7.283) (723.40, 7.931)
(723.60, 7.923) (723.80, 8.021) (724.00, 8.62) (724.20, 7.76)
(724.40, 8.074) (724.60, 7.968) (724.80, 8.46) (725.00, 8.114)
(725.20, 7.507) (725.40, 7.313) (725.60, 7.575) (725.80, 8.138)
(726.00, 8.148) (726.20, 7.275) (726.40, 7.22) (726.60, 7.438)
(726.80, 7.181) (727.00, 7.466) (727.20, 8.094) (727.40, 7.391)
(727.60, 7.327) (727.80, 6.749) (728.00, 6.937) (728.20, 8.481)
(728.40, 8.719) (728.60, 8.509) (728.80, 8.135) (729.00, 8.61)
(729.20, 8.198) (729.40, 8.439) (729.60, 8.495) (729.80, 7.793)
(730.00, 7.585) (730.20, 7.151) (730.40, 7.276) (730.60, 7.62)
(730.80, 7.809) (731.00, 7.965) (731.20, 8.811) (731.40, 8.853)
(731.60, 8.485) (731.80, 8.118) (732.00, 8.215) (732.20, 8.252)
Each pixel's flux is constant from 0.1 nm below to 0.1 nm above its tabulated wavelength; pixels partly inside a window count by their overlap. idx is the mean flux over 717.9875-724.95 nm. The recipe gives 7.71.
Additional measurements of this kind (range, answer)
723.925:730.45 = 7.82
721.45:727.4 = 7.76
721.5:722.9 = 7.74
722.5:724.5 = 7.95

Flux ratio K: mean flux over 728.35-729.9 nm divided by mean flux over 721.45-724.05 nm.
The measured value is 1.07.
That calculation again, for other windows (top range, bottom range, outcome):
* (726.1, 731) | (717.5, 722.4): 1.02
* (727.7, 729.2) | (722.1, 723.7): 1.03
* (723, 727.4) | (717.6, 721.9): 1.02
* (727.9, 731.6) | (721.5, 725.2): 1.03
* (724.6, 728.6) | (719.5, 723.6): 1.01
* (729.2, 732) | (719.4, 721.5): 1.06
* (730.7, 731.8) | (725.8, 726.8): 1.11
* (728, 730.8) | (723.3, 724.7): 1.00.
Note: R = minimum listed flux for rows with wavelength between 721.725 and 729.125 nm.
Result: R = 6.749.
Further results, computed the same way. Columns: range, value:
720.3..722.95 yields 6.68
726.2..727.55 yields 7.181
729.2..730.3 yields 7.151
